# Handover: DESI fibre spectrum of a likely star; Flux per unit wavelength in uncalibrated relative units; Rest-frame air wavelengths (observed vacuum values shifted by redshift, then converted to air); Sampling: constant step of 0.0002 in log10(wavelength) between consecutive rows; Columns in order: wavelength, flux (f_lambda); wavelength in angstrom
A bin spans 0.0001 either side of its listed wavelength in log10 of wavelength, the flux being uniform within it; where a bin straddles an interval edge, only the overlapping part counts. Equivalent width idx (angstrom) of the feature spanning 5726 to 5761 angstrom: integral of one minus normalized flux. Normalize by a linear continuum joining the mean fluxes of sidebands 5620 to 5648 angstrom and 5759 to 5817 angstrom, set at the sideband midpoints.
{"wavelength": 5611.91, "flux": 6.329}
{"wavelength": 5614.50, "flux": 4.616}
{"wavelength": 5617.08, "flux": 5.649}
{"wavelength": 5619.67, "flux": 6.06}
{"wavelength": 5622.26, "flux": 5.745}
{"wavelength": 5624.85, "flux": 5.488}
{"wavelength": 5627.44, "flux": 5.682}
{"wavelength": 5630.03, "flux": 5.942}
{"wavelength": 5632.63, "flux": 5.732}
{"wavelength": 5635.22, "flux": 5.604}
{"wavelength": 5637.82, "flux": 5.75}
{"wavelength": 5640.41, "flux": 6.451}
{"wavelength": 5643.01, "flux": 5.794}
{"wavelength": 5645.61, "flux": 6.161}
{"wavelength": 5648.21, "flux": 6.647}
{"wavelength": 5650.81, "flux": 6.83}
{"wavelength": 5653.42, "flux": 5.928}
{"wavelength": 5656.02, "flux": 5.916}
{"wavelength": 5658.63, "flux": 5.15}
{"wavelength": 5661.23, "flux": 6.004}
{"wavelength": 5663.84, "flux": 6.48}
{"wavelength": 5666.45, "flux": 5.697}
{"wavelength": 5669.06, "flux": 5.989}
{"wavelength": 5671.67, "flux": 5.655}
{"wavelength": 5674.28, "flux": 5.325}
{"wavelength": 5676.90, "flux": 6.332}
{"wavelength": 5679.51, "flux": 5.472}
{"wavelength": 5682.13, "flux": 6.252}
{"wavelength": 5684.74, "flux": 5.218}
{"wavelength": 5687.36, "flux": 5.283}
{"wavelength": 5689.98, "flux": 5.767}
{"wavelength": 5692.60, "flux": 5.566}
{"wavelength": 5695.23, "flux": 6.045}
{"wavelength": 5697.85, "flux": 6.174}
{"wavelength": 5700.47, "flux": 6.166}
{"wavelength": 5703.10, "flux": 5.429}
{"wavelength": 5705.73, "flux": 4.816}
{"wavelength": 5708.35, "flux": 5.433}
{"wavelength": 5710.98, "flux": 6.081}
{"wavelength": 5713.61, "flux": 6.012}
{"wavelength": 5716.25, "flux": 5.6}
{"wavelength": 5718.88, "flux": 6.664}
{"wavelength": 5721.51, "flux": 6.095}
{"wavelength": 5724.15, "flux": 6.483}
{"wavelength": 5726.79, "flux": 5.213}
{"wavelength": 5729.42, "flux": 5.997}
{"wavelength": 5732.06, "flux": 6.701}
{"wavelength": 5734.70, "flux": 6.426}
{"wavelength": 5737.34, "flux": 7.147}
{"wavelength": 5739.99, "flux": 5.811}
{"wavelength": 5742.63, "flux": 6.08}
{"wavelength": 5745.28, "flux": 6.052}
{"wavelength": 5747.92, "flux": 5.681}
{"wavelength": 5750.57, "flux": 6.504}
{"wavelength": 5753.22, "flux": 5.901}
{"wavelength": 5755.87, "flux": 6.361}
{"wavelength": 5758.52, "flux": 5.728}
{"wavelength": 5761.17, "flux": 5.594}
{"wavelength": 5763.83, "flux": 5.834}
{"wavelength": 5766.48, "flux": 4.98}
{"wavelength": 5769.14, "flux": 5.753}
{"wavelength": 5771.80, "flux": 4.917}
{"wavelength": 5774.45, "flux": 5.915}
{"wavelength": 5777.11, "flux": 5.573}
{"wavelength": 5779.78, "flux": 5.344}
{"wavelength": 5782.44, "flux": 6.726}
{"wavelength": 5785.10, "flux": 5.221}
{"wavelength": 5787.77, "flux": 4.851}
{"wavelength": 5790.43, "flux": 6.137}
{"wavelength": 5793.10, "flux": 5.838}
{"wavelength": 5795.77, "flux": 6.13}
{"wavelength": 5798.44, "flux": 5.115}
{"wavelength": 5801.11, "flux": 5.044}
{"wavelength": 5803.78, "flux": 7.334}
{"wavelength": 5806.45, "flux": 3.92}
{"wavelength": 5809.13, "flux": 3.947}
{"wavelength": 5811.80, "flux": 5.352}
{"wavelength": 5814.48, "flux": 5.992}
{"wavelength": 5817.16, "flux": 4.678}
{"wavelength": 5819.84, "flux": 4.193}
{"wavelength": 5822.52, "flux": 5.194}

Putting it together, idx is -3.3 angstrom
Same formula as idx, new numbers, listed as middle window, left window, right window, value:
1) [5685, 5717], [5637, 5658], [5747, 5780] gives 1.4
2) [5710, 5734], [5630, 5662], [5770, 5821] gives -1.8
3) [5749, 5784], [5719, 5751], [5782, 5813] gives 0.2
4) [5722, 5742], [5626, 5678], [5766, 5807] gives -1.8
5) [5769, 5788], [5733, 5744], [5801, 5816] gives 0.6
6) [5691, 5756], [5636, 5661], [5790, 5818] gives -3.1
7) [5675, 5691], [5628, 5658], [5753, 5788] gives 0.6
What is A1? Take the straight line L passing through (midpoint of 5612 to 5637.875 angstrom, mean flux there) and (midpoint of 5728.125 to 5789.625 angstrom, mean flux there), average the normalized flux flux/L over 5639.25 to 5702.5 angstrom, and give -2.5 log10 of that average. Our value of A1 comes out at -0.04 mag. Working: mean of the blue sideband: 5.65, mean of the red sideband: 5.87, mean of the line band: 5.92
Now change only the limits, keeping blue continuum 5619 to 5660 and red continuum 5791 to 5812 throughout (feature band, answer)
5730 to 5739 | -0.19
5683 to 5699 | 0.01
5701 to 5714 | 0.03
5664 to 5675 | 0.01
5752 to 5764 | -0.07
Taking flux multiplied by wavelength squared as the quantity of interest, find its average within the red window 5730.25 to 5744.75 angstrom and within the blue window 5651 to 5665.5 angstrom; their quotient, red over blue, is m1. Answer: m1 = 1.10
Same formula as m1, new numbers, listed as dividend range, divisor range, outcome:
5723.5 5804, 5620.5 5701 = 1.03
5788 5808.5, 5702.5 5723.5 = 0.98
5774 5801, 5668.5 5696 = 1.03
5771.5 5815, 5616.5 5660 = 0.98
